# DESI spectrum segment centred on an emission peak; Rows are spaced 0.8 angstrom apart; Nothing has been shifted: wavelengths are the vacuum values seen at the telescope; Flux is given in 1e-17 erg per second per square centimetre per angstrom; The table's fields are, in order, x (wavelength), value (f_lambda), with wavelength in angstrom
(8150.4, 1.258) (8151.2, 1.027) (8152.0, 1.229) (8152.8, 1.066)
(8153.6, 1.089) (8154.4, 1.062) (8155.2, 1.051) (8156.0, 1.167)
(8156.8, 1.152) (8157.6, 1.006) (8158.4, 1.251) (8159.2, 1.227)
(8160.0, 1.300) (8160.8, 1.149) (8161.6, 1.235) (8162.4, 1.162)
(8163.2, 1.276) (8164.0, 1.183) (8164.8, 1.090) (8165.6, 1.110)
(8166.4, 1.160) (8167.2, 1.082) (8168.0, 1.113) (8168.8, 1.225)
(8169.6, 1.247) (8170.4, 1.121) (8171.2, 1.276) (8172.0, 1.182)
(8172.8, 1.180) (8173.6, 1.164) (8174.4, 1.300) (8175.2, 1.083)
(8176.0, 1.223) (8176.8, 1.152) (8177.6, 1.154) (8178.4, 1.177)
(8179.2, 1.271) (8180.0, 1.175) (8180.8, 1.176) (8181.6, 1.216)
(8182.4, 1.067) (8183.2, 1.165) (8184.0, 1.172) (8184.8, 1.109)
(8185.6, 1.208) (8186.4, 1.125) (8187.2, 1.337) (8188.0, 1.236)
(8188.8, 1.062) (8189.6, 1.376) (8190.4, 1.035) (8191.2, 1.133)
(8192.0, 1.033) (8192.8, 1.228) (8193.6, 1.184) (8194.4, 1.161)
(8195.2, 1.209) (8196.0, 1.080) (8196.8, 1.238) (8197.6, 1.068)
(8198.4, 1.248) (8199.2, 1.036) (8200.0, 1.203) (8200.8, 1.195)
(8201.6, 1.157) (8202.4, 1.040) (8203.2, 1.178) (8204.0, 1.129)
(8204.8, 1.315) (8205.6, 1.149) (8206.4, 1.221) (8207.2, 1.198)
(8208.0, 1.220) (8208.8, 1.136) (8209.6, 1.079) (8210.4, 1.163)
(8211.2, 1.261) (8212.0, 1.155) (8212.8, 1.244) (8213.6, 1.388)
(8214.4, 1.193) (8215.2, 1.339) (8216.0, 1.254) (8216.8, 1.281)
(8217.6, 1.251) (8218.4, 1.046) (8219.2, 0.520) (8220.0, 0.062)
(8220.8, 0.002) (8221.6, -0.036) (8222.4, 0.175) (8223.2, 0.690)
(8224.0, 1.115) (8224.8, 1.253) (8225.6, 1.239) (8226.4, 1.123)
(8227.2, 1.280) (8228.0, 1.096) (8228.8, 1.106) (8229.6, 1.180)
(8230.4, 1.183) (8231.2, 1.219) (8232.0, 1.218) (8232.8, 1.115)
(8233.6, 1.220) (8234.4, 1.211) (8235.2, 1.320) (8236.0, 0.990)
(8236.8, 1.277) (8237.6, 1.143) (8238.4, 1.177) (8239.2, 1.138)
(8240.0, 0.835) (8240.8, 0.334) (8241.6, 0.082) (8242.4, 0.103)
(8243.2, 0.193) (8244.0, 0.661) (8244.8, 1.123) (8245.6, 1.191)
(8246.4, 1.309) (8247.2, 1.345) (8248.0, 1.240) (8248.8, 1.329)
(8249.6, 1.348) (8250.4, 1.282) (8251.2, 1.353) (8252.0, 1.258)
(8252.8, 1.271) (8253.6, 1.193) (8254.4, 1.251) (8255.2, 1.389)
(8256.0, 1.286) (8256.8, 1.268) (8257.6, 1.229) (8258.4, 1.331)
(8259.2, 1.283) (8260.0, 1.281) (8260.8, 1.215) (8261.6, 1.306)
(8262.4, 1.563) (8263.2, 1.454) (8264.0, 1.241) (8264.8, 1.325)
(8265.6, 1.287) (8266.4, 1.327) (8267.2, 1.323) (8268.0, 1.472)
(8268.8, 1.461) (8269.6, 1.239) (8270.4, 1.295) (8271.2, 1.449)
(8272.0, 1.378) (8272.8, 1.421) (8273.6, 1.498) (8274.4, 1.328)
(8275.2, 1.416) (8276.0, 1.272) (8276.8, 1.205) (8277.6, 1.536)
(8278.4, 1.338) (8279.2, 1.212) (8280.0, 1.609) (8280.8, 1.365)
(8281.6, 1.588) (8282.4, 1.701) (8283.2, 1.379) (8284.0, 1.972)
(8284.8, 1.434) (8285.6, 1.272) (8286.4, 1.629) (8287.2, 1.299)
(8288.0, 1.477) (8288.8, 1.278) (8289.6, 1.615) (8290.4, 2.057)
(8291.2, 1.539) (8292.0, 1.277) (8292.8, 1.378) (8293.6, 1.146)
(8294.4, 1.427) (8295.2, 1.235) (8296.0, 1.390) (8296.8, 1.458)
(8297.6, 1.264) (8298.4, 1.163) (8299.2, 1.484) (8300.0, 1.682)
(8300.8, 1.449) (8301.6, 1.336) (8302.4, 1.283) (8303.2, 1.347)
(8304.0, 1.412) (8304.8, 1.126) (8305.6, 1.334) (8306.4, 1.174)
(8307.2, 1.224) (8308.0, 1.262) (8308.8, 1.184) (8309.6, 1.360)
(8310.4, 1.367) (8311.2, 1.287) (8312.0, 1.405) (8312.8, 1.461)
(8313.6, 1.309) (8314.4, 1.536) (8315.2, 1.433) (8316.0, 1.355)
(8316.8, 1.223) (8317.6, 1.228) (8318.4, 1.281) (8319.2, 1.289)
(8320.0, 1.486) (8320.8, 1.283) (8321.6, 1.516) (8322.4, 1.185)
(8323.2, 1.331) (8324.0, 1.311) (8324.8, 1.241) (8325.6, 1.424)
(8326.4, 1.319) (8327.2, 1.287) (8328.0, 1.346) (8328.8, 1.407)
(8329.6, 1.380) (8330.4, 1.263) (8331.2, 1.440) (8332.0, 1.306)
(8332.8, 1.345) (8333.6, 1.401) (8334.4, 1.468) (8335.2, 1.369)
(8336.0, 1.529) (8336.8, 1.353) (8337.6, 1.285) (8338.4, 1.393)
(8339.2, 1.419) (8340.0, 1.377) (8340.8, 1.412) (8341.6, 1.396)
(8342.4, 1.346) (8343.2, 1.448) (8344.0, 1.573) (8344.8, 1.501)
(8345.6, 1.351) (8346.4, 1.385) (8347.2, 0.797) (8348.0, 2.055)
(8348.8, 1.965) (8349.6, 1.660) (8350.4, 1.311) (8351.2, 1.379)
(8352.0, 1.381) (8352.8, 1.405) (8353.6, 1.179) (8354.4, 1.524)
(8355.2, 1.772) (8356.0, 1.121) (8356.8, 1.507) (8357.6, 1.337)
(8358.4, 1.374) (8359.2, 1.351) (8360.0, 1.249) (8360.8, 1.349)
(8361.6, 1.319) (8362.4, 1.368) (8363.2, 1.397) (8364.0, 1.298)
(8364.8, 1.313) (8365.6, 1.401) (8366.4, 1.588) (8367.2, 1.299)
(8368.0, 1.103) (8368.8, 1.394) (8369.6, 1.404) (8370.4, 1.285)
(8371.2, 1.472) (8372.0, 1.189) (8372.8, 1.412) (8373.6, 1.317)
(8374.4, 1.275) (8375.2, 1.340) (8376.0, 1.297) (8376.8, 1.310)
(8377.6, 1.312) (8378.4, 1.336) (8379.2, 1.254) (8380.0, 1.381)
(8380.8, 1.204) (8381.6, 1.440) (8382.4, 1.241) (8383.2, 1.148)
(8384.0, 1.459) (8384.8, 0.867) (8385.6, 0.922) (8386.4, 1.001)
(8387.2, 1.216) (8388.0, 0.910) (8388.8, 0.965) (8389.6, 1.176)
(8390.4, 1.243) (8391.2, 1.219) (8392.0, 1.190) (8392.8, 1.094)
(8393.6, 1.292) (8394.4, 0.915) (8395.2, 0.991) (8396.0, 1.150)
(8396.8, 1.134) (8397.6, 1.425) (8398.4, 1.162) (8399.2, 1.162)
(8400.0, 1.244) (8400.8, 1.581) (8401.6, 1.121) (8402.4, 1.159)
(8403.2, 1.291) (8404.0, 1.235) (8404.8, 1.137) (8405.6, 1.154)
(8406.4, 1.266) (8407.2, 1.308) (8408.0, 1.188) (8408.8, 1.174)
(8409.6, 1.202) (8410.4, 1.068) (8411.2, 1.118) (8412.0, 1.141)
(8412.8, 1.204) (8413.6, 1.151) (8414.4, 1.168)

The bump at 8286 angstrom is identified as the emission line C III] 1909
